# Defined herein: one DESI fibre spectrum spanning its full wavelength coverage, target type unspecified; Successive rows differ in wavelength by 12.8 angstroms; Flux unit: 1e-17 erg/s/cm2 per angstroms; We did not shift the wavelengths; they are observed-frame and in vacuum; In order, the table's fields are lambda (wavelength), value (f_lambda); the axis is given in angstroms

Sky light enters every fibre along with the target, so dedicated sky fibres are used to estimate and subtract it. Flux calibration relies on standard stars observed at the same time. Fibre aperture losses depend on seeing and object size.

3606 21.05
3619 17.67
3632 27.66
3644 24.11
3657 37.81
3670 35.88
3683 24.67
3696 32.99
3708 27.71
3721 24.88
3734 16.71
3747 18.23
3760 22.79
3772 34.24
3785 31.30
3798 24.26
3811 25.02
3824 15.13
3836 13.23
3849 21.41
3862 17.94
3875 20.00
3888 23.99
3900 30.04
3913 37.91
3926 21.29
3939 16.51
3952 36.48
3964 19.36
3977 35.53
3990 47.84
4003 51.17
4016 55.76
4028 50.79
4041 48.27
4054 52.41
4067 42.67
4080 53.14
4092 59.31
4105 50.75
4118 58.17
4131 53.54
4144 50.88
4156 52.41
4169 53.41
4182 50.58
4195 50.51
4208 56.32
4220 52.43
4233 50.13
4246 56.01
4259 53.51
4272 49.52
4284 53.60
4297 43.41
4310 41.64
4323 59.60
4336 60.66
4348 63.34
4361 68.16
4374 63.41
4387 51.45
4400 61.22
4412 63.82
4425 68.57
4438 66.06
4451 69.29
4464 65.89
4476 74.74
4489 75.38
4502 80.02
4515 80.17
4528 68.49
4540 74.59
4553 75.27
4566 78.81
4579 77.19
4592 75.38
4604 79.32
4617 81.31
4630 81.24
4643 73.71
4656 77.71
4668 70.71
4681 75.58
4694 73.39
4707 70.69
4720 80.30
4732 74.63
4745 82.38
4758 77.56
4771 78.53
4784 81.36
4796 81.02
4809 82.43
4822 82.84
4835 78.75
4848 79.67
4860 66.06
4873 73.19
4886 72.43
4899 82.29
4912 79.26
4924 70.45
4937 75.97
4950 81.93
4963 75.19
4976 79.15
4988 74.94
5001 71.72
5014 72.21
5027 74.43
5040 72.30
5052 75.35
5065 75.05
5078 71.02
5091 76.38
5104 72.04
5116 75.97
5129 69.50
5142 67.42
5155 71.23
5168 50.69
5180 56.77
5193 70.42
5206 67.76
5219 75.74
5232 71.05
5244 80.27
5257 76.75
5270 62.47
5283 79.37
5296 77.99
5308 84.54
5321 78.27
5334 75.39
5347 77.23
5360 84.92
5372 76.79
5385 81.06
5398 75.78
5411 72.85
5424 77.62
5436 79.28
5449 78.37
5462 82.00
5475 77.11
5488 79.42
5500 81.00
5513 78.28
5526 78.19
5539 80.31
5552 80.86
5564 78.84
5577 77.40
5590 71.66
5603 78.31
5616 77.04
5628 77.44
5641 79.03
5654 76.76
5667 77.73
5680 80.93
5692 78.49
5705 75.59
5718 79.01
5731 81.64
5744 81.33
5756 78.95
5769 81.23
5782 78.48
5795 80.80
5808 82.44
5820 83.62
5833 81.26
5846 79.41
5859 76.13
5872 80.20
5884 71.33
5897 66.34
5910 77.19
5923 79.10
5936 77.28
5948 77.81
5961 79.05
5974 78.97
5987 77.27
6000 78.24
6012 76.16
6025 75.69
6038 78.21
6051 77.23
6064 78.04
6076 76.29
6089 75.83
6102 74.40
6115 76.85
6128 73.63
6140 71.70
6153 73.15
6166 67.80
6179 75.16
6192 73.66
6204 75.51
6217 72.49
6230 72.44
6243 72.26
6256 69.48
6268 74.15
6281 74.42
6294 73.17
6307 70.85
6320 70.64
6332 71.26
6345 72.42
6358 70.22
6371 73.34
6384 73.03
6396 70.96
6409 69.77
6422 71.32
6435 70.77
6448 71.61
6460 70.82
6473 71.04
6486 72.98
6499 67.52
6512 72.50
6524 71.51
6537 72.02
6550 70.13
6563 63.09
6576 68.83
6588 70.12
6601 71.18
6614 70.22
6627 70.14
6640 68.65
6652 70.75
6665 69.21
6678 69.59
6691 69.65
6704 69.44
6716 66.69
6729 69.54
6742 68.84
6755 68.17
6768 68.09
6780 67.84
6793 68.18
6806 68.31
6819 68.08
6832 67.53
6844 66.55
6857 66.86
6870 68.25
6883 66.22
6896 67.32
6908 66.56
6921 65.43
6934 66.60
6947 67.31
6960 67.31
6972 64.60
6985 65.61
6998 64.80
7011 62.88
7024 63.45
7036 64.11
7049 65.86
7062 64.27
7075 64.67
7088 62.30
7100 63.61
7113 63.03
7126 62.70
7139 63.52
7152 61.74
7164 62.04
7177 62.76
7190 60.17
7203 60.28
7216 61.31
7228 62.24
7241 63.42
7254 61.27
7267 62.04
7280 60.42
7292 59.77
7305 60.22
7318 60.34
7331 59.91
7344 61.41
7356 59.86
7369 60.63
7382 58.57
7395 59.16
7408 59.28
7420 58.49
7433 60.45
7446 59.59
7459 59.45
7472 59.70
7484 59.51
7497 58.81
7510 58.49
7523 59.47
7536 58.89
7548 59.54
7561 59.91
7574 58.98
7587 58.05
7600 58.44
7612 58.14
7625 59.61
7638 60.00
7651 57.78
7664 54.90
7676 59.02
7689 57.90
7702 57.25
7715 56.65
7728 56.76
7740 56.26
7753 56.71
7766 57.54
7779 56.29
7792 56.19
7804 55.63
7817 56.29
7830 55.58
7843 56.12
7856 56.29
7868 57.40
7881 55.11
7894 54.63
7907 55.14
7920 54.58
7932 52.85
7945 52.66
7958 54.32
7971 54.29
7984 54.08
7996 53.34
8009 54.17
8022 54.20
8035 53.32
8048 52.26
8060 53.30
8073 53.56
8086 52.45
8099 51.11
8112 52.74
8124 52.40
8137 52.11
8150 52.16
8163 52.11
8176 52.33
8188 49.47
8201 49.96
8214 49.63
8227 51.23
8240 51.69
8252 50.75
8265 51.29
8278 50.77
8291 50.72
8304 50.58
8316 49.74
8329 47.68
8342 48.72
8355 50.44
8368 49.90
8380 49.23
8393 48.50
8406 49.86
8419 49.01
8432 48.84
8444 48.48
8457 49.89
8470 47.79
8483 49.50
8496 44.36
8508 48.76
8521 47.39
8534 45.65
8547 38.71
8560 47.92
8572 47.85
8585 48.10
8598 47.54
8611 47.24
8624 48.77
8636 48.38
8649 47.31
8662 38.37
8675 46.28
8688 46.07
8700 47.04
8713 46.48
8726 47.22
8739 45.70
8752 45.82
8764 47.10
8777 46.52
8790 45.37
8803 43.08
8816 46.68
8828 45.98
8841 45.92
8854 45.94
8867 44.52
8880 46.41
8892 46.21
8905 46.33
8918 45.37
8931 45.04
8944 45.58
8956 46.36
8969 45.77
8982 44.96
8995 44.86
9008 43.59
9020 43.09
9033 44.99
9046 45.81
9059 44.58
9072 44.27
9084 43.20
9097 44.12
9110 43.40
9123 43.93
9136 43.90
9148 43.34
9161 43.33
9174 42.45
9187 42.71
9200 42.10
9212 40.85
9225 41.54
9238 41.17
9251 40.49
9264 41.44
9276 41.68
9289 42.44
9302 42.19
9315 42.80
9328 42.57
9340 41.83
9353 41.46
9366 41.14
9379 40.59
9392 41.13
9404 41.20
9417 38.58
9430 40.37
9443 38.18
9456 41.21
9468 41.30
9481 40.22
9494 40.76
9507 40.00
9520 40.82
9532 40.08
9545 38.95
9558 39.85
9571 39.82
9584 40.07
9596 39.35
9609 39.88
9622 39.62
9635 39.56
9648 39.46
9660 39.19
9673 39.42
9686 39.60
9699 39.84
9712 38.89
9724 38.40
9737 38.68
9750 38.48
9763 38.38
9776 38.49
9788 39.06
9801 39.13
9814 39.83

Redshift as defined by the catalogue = 0.00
